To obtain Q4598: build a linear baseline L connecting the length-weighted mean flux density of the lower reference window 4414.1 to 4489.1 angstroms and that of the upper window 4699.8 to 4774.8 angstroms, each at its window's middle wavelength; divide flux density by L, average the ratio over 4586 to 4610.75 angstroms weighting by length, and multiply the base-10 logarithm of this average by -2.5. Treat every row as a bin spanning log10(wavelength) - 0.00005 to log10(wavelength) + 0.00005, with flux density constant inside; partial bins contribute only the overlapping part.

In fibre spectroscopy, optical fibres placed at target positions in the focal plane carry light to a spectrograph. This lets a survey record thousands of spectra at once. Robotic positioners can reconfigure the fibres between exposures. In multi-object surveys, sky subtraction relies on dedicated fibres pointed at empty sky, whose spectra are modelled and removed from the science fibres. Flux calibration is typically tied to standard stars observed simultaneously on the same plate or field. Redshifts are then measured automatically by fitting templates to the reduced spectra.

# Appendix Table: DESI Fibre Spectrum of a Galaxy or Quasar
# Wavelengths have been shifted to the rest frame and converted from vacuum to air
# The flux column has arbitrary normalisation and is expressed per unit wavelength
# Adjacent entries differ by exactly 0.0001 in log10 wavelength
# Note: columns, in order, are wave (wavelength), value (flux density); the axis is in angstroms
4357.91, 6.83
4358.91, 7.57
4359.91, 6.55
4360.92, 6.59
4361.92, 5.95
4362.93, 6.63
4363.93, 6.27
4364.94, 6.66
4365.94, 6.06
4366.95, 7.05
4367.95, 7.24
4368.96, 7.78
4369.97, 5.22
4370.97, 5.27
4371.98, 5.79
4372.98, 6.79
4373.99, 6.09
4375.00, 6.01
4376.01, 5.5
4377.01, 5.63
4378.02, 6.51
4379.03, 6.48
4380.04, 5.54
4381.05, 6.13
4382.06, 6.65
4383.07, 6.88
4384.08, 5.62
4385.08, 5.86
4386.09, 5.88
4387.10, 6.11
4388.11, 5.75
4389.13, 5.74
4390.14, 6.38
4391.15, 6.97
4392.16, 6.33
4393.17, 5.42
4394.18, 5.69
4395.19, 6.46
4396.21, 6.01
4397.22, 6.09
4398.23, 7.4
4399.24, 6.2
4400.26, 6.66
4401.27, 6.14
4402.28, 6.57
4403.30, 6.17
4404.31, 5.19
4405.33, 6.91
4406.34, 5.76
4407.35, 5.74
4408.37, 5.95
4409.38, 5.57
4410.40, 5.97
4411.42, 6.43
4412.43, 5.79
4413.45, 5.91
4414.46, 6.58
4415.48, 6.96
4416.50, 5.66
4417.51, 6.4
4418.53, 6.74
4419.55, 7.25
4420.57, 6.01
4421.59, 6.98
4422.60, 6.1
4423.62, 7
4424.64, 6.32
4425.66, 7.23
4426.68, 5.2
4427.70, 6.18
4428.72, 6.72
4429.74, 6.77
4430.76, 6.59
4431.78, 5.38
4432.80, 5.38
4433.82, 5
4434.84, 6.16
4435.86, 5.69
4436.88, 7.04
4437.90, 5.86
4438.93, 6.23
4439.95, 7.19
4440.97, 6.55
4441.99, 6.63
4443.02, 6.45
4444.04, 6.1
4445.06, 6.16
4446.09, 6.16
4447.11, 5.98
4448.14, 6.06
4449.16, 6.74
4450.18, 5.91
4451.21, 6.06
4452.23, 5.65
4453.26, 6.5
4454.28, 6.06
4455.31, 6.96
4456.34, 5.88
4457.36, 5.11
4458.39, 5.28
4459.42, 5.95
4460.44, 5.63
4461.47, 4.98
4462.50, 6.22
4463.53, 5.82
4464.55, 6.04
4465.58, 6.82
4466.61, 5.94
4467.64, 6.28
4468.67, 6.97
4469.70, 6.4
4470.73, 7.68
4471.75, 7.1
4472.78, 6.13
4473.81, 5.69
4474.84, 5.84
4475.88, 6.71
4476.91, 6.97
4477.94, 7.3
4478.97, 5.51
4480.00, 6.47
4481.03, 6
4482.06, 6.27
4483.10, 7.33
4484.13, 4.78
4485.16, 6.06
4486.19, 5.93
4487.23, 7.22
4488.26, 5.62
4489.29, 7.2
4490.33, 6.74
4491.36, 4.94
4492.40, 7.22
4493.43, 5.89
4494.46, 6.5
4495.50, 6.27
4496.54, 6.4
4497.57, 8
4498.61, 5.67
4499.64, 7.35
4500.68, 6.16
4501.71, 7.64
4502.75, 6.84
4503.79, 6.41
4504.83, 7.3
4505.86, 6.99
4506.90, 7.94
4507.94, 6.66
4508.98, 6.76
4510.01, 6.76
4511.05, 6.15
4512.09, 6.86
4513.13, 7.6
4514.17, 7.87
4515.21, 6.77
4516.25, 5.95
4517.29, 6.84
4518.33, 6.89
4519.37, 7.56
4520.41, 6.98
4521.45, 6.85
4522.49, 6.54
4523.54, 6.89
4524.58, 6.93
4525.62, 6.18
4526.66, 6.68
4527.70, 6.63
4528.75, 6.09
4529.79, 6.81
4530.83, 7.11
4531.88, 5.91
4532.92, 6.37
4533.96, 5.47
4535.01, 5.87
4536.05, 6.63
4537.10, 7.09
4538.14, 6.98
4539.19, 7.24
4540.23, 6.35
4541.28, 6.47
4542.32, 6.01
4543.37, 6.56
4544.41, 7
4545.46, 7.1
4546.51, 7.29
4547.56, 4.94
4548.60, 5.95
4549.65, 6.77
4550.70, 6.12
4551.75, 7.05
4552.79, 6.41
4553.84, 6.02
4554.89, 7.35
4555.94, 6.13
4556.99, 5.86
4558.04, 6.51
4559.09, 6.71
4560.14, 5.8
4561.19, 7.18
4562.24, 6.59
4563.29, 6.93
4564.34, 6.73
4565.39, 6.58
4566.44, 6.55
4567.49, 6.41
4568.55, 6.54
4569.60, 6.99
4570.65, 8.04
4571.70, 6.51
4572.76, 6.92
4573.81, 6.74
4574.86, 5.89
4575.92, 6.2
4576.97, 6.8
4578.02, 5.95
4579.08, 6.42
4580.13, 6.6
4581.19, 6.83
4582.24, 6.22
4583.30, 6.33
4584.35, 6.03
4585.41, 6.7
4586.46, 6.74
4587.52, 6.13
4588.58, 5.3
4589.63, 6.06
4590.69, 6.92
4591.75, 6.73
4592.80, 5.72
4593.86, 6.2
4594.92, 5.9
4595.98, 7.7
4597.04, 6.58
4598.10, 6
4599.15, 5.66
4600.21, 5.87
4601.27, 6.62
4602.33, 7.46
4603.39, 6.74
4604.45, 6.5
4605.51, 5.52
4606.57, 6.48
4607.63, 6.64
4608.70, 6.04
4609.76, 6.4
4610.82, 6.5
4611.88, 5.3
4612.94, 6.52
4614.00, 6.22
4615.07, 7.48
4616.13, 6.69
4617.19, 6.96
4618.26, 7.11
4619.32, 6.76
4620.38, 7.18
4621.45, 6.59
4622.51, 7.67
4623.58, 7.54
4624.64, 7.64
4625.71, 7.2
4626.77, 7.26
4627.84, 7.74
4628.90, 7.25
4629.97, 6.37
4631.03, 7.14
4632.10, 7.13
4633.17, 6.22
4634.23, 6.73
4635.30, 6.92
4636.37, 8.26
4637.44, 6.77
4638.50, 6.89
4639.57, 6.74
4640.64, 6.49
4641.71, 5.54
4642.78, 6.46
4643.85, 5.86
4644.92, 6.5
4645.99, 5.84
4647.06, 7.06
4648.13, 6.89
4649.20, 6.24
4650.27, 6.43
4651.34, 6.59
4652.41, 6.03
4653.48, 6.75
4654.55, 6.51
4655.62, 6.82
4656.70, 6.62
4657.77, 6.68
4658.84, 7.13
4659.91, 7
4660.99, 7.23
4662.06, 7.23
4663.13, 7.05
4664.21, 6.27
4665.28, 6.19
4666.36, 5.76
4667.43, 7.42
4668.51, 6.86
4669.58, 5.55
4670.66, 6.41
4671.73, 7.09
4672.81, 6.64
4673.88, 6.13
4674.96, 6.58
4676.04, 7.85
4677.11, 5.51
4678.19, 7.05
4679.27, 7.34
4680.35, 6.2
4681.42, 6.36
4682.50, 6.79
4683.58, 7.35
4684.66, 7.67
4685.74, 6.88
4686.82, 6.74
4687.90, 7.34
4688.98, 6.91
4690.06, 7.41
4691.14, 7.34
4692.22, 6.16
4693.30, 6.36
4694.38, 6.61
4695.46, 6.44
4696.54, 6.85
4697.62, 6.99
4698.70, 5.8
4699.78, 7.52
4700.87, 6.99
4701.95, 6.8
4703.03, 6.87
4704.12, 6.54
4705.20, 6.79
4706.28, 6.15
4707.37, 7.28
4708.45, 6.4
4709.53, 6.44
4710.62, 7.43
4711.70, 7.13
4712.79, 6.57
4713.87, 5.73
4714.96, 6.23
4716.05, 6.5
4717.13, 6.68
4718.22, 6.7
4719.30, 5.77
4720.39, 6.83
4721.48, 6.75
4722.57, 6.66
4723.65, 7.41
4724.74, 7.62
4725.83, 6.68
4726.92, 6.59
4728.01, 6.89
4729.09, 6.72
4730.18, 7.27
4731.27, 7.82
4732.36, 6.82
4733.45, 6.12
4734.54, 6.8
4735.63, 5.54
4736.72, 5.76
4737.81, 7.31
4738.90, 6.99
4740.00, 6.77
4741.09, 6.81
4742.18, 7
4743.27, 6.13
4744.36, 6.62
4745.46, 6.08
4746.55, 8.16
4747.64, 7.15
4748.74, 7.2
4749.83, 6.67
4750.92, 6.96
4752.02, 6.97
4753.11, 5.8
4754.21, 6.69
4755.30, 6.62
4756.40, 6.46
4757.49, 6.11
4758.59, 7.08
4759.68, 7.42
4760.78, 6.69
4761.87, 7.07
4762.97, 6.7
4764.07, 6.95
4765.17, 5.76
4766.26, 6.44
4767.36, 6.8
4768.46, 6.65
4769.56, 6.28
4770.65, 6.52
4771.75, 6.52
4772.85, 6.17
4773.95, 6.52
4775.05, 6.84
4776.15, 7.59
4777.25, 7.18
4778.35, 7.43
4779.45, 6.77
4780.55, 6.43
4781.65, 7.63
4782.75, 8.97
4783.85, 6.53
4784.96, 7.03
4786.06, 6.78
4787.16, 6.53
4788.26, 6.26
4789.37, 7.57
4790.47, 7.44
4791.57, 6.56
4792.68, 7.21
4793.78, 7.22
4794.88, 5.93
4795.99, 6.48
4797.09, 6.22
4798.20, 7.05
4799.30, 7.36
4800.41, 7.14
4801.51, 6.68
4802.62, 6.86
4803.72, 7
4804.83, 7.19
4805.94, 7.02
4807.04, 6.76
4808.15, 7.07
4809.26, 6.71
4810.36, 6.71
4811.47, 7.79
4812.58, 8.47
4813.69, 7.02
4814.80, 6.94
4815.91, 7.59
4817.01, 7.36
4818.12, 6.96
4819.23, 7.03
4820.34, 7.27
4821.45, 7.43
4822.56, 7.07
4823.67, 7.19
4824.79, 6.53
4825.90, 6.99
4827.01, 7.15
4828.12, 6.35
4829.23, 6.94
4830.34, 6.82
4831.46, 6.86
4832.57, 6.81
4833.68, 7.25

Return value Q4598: 0.024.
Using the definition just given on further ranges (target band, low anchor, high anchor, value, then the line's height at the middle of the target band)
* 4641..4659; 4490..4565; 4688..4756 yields 0.041 mag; 6.7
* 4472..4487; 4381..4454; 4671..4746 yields 0.015 mag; 6.33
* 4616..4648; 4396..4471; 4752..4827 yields -0.045 mag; 6.6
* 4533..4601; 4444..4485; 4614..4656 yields 0.016 mag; 6.57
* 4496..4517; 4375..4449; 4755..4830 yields -0.085 mag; 6.39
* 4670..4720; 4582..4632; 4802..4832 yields 0.013 mag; 6.8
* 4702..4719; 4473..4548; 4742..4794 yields 0.025 mag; 6.78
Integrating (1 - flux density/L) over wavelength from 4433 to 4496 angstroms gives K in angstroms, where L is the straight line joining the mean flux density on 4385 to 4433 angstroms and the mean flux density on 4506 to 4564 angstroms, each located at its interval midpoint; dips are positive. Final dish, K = 1.8 angstroms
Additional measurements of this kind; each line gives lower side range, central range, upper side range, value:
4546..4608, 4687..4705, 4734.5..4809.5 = -0.37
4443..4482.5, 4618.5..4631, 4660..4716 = -1.17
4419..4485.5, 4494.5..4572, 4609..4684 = -2.85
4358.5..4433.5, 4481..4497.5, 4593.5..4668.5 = 0.24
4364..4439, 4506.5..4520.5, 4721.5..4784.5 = -1.23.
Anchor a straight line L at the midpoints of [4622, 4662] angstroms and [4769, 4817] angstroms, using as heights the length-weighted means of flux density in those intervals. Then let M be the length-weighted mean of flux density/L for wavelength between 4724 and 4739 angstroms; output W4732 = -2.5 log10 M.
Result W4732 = 0.02 mag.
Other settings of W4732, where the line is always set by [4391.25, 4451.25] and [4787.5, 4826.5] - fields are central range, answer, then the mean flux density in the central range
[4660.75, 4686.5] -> 0.01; 6.72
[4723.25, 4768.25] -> 0.02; 6.76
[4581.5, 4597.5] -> 0.04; 6.36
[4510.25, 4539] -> -0.04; 6.69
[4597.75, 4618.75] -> 0.03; 6.44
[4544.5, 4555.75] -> 0.00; 6.51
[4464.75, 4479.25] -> -0.03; 6.53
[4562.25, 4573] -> -0.04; 6.8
